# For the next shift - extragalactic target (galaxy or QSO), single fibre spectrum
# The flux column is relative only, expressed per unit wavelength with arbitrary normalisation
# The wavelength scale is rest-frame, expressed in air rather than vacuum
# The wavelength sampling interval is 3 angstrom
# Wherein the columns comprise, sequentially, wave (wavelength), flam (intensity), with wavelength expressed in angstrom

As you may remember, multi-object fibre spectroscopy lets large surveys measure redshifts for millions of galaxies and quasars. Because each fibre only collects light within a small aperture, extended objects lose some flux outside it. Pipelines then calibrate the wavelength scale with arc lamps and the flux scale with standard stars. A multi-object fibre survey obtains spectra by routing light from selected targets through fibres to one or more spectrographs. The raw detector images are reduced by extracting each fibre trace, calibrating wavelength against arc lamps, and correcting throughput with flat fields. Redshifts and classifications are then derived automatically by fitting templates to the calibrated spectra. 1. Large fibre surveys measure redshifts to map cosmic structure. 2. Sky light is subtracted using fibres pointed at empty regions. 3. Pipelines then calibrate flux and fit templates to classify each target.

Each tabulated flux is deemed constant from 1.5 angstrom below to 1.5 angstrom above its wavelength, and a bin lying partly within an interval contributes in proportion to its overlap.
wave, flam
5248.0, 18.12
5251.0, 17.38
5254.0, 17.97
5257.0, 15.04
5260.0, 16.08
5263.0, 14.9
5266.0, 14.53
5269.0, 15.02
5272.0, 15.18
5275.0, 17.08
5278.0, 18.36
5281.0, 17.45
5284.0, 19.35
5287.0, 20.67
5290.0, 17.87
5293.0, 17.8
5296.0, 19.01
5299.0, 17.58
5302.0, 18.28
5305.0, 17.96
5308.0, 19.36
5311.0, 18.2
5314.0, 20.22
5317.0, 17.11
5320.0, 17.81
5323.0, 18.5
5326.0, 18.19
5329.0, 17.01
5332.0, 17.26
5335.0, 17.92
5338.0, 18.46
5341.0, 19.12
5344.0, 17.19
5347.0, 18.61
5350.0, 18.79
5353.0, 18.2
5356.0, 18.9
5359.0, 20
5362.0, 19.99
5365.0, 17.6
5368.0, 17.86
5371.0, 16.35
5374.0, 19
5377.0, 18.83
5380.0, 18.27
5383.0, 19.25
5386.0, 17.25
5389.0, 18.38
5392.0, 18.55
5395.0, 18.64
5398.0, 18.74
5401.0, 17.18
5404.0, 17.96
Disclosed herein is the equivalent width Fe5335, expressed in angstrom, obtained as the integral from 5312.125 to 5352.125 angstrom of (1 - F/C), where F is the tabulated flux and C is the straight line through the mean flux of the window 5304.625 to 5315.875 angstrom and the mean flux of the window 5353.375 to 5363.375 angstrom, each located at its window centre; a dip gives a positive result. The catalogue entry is 2.1 angstrom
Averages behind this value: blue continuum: 19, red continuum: 19.5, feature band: 18.2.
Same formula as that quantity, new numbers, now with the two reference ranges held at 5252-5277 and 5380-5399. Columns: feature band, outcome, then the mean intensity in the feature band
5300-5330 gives -2.49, 18.3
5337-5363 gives -1.73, 18.8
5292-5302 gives -1.01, 18.2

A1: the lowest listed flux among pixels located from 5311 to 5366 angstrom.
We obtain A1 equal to 17.01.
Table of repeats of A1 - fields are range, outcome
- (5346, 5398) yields 16.35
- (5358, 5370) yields 17.6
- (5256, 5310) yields 14.53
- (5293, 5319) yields 17.11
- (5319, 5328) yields 17.81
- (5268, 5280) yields 15.02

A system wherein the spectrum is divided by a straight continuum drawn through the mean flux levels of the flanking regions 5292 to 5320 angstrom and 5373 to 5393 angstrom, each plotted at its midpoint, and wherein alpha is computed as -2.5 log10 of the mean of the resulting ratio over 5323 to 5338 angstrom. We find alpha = 0.04 mag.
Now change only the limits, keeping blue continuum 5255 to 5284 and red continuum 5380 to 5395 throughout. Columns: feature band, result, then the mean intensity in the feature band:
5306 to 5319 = -0.103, 18.7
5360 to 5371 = -0.018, 18.3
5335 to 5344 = -0.054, 18.4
